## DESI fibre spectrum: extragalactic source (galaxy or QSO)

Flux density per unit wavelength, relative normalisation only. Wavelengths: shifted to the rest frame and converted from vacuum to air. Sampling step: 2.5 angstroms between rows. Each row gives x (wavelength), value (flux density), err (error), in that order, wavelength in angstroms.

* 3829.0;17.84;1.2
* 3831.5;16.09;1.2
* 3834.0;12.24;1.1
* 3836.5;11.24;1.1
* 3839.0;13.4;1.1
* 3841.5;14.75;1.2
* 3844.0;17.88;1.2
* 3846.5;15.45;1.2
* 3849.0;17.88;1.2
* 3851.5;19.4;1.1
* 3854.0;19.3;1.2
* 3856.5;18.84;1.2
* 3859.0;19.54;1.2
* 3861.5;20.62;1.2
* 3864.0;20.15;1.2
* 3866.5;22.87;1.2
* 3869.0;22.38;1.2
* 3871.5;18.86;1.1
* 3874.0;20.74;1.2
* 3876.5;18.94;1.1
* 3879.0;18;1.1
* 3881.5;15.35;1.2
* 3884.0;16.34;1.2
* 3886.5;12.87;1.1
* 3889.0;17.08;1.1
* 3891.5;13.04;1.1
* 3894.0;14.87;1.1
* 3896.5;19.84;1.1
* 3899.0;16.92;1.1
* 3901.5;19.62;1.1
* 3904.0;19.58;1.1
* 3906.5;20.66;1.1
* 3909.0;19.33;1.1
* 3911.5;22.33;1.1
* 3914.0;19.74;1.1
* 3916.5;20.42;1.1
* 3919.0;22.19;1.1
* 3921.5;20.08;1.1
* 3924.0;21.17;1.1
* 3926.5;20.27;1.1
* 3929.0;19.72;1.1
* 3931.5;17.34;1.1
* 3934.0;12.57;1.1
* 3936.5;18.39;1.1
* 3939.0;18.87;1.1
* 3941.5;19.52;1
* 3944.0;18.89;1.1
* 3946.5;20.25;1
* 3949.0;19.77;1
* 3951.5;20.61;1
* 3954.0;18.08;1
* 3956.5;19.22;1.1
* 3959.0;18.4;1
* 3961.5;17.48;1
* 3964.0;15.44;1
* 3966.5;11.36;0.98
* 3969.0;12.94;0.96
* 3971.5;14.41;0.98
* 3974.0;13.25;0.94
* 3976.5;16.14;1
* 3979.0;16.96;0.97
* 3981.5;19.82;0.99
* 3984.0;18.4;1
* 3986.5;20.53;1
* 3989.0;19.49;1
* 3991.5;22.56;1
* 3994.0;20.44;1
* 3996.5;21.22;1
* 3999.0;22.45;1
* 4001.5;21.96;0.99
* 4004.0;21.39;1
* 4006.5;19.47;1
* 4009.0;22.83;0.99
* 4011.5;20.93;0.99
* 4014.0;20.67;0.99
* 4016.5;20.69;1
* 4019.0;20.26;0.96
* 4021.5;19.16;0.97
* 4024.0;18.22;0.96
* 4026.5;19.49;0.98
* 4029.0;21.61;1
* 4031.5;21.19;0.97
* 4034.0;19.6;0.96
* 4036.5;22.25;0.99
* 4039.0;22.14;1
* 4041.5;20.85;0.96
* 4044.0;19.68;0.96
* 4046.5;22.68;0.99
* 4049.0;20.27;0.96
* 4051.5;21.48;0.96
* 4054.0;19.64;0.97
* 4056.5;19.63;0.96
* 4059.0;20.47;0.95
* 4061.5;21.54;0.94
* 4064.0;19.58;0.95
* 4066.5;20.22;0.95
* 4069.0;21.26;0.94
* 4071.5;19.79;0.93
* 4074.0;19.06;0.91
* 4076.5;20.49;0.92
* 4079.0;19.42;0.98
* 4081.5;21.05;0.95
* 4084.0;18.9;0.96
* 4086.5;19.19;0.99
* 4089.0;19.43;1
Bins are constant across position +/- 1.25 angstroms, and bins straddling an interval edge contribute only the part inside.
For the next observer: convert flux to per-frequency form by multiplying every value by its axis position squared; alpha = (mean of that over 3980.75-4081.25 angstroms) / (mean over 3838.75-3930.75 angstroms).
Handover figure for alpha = 1.2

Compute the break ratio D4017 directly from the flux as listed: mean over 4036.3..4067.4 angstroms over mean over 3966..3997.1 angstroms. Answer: 1.18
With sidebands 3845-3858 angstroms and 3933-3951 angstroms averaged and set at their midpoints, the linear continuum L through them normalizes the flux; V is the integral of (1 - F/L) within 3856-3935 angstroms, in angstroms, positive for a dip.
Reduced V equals -2.2 angstroms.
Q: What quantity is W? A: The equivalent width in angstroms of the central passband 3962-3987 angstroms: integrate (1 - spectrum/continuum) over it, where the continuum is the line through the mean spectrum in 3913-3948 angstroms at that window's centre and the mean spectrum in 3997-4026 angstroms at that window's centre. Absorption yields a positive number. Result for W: 5.3 angstroms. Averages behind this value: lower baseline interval 19.2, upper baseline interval 20.7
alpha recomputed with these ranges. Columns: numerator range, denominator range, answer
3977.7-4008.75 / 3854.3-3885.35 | 1.13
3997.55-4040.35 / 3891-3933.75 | 1.15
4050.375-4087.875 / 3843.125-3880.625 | 1.15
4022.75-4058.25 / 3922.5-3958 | 1.15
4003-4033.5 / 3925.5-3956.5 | 1.14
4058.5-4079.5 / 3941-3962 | 1.12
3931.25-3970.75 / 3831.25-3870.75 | 1.04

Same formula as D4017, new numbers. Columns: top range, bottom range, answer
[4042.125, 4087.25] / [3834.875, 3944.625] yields 1.11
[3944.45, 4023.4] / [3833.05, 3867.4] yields 1.09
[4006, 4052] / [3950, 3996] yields 1.18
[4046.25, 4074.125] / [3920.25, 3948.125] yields 1.09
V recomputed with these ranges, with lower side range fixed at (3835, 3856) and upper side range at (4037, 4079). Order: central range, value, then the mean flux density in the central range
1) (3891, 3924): -3.5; 19.3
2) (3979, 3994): -0.6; 19.9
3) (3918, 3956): -2.3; 19.2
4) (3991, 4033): -2.6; 20.8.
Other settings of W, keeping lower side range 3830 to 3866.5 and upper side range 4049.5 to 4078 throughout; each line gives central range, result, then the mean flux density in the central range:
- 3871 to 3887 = 0.12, 17.4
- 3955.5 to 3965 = 0.56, 17.7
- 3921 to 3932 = -0.96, 19.9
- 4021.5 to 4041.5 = -0.76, 20.6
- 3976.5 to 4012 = -2.16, 20.4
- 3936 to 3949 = -0.55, 19.3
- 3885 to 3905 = 1.27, 16.7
